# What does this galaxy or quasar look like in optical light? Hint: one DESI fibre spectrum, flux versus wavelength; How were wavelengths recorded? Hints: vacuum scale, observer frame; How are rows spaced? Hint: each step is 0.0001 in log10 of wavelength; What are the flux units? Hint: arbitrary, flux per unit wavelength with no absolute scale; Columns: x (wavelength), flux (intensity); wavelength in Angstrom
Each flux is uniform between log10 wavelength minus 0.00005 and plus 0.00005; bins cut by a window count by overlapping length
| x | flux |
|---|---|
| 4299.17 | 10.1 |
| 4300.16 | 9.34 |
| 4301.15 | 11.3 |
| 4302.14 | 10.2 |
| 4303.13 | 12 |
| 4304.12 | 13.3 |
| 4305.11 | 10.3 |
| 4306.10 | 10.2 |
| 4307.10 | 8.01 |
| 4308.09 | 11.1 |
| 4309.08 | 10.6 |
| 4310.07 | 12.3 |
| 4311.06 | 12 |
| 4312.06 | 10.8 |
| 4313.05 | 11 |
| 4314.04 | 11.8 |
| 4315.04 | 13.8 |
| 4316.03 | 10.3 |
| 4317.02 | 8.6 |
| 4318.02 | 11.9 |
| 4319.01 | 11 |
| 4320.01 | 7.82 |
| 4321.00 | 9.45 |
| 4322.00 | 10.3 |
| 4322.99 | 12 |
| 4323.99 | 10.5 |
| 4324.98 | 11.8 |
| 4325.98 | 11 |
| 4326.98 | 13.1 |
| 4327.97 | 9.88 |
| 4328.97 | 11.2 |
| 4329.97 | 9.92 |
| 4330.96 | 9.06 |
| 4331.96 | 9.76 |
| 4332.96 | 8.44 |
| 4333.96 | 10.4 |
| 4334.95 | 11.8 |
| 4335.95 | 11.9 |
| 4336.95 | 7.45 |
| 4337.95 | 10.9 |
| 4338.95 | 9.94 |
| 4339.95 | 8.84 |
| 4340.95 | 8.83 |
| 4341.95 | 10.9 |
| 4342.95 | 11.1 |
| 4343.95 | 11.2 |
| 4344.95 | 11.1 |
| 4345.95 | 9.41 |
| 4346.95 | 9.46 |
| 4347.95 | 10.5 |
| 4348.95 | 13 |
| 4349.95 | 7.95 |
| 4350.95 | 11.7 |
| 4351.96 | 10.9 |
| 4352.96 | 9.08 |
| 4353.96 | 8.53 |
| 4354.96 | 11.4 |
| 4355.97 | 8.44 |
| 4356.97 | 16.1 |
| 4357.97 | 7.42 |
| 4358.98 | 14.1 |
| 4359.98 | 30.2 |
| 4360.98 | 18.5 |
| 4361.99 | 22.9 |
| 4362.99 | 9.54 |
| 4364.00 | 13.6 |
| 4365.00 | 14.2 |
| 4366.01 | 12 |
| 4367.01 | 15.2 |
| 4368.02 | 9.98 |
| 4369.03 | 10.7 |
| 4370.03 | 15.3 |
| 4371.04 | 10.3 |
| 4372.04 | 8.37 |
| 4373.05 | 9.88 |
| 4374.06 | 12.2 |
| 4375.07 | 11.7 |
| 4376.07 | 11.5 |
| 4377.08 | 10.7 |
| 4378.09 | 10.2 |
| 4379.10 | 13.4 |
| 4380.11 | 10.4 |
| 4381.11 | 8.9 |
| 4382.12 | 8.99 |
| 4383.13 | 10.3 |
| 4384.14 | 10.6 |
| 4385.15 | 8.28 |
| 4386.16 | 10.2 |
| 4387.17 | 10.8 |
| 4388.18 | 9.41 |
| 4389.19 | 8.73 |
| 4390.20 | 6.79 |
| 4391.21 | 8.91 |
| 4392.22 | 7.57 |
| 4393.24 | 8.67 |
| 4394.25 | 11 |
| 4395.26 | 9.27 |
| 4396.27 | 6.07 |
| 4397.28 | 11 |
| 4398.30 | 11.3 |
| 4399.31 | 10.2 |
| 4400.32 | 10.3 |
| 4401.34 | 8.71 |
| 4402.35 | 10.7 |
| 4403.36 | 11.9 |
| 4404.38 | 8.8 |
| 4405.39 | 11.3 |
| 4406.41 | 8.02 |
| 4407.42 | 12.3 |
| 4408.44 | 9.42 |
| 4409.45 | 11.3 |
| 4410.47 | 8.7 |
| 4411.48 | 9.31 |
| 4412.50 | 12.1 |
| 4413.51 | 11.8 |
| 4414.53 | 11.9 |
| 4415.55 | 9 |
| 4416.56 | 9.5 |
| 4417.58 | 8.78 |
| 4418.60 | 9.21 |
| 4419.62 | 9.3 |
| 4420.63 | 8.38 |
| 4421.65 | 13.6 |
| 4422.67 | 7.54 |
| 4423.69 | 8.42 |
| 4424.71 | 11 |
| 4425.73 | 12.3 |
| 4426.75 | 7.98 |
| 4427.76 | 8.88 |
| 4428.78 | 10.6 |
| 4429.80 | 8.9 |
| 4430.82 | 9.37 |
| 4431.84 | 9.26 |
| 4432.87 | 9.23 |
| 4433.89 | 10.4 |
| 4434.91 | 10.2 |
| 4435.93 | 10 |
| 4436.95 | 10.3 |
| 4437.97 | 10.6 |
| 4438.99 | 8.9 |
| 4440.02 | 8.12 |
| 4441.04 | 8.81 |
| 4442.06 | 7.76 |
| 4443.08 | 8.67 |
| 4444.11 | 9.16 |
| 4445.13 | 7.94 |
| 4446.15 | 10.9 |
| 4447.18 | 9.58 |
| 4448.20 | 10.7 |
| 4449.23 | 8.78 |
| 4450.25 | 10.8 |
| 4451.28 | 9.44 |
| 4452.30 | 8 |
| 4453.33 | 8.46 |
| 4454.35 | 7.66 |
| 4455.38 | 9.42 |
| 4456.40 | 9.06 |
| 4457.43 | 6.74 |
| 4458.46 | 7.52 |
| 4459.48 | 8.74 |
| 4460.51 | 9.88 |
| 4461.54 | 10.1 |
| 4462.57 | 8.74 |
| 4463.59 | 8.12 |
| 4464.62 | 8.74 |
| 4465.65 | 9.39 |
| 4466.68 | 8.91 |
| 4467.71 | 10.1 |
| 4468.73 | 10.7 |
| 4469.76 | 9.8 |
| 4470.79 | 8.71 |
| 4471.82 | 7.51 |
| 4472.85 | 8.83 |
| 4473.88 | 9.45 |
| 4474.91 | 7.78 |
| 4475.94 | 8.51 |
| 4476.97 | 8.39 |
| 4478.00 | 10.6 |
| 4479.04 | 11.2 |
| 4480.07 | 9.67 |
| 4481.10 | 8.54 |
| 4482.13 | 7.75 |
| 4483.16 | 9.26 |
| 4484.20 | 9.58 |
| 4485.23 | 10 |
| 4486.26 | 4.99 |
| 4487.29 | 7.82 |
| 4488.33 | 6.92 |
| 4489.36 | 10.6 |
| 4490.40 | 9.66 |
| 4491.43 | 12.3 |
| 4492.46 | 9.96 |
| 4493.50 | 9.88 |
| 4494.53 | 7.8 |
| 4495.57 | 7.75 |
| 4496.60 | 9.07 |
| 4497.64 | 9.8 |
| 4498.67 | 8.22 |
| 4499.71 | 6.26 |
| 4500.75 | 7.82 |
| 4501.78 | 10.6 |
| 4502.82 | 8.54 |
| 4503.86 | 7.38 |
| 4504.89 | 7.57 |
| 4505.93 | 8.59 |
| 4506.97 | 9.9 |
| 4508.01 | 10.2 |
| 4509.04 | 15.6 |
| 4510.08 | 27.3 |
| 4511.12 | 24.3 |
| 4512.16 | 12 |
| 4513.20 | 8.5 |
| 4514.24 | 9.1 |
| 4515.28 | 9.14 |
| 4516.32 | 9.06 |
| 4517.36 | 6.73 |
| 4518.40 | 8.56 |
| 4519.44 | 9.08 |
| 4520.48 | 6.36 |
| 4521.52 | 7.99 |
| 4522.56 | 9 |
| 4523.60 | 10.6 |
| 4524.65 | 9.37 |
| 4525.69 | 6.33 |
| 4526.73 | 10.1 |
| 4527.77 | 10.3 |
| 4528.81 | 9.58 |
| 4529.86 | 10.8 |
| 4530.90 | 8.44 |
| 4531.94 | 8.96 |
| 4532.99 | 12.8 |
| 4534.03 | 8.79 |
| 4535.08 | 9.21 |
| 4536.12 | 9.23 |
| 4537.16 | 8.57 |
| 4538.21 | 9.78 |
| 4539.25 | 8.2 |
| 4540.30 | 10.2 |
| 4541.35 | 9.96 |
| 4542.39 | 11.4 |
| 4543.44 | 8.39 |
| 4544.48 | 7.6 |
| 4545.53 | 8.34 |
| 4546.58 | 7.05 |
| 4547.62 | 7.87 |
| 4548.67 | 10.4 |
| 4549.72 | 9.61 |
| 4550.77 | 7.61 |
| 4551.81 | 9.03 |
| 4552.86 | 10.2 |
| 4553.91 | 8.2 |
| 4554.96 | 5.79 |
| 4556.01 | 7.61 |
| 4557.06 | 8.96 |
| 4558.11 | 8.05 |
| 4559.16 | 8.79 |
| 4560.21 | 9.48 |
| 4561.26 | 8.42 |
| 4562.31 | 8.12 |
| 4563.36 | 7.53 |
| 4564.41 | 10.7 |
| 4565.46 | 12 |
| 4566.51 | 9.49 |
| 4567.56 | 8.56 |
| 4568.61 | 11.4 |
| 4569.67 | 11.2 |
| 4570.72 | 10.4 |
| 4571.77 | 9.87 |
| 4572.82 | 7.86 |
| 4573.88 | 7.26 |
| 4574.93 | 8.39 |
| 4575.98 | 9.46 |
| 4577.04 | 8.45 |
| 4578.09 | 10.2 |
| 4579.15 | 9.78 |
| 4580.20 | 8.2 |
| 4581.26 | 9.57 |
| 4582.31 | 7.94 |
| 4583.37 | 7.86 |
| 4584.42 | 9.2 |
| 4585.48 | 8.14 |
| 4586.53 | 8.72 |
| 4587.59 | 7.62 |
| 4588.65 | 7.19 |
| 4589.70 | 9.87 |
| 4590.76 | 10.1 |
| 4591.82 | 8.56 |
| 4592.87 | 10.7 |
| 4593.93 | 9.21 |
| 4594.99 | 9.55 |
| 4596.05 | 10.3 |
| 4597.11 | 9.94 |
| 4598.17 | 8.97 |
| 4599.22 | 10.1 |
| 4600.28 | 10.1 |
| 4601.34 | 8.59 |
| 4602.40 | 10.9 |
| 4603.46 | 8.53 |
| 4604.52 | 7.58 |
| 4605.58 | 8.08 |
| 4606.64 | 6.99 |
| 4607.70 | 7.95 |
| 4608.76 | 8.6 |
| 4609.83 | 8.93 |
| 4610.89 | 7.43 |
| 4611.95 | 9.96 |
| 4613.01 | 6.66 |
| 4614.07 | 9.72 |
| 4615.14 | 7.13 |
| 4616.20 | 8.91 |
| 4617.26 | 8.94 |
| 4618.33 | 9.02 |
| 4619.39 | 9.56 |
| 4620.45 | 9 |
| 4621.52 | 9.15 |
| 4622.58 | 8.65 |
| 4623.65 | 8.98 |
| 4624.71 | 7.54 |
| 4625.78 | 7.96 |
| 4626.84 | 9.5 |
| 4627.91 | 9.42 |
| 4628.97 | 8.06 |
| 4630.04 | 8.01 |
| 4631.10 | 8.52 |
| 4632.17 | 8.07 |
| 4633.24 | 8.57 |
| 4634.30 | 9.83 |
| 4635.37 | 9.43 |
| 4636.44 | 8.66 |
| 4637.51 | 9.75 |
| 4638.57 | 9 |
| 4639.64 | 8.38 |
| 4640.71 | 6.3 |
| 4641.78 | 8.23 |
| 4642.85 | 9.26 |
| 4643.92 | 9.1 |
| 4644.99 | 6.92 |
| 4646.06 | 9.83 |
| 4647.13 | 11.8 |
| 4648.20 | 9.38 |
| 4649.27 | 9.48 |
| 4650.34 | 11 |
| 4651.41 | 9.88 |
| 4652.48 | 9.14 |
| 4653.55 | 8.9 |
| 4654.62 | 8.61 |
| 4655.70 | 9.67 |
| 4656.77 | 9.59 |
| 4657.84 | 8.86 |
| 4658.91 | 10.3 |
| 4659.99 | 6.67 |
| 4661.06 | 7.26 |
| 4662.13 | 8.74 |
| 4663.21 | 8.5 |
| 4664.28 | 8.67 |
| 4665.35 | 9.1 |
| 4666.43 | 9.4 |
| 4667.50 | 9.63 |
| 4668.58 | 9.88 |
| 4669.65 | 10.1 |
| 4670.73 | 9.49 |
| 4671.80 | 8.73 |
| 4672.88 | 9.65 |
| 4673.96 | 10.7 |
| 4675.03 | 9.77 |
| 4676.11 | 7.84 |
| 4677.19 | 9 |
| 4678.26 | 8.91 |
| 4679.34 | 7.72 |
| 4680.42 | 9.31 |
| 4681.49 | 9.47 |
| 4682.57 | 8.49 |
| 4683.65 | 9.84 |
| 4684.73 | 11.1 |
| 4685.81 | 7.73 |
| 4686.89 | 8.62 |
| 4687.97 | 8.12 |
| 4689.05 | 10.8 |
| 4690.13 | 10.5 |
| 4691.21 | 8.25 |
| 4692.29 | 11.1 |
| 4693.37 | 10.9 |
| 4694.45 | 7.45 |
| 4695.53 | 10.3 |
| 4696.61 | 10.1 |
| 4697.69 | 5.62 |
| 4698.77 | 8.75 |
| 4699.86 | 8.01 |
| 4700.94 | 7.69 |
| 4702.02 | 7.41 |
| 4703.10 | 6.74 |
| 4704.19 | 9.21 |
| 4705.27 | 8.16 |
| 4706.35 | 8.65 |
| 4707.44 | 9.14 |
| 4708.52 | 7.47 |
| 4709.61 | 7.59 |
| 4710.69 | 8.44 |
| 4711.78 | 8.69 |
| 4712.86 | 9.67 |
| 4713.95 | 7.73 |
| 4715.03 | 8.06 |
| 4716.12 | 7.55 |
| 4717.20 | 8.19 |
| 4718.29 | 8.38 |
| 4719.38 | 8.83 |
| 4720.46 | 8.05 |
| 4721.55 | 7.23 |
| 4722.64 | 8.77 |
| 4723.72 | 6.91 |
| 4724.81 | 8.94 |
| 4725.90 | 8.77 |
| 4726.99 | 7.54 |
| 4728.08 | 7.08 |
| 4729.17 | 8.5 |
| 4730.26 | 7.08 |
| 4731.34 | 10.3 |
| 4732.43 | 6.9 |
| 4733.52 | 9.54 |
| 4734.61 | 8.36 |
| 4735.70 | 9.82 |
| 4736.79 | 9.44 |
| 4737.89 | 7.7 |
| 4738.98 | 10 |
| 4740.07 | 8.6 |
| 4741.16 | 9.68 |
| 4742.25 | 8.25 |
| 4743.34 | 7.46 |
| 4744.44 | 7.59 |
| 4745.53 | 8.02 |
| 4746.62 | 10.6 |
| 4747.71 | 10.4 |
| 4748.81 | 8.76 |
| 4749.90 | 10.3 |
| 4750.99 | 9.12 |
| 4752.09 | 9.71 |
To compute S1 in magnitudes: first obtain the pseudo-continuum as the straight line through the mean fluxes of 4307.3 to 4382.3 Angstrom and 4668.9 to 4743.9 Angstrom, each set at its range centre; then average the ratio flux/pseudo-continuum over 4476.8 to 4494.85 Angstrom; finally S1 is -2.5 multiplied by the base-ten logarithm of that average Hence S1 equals 0.12 mag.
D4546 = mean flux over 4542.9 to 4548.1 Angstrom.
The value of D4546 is 7.86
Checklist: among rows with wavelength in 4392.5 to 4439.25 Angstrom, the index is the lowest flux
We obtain 6.07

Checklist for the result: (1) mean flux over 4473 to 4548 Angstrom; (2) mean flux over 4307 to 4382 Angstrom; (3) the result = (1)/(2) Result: 0.84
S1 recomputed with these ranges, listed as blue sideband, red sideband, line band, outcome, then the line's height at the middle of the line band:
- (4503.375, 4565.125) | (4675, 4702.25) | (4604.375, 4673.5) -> 0.04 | 9.17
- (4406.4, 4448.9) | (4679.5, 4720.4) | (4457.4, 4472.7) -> 0.07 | 9.59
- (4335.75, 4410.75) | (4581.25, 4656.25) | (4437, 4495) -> 0.13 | 10.2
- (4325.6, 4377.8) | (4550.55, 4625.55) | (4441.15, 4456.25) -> 0.15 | 10.5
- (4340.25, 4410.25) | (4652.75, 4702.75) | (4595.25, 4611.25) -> 0.07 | 9.51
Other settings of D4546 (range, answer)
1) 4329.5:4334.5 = 9.55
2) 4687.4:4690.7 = 9.78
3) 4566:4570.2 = 10.2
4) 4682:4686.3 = 9.3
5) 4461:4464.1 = 9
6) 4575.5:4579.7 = 9.46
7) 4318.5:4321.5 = 9.44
